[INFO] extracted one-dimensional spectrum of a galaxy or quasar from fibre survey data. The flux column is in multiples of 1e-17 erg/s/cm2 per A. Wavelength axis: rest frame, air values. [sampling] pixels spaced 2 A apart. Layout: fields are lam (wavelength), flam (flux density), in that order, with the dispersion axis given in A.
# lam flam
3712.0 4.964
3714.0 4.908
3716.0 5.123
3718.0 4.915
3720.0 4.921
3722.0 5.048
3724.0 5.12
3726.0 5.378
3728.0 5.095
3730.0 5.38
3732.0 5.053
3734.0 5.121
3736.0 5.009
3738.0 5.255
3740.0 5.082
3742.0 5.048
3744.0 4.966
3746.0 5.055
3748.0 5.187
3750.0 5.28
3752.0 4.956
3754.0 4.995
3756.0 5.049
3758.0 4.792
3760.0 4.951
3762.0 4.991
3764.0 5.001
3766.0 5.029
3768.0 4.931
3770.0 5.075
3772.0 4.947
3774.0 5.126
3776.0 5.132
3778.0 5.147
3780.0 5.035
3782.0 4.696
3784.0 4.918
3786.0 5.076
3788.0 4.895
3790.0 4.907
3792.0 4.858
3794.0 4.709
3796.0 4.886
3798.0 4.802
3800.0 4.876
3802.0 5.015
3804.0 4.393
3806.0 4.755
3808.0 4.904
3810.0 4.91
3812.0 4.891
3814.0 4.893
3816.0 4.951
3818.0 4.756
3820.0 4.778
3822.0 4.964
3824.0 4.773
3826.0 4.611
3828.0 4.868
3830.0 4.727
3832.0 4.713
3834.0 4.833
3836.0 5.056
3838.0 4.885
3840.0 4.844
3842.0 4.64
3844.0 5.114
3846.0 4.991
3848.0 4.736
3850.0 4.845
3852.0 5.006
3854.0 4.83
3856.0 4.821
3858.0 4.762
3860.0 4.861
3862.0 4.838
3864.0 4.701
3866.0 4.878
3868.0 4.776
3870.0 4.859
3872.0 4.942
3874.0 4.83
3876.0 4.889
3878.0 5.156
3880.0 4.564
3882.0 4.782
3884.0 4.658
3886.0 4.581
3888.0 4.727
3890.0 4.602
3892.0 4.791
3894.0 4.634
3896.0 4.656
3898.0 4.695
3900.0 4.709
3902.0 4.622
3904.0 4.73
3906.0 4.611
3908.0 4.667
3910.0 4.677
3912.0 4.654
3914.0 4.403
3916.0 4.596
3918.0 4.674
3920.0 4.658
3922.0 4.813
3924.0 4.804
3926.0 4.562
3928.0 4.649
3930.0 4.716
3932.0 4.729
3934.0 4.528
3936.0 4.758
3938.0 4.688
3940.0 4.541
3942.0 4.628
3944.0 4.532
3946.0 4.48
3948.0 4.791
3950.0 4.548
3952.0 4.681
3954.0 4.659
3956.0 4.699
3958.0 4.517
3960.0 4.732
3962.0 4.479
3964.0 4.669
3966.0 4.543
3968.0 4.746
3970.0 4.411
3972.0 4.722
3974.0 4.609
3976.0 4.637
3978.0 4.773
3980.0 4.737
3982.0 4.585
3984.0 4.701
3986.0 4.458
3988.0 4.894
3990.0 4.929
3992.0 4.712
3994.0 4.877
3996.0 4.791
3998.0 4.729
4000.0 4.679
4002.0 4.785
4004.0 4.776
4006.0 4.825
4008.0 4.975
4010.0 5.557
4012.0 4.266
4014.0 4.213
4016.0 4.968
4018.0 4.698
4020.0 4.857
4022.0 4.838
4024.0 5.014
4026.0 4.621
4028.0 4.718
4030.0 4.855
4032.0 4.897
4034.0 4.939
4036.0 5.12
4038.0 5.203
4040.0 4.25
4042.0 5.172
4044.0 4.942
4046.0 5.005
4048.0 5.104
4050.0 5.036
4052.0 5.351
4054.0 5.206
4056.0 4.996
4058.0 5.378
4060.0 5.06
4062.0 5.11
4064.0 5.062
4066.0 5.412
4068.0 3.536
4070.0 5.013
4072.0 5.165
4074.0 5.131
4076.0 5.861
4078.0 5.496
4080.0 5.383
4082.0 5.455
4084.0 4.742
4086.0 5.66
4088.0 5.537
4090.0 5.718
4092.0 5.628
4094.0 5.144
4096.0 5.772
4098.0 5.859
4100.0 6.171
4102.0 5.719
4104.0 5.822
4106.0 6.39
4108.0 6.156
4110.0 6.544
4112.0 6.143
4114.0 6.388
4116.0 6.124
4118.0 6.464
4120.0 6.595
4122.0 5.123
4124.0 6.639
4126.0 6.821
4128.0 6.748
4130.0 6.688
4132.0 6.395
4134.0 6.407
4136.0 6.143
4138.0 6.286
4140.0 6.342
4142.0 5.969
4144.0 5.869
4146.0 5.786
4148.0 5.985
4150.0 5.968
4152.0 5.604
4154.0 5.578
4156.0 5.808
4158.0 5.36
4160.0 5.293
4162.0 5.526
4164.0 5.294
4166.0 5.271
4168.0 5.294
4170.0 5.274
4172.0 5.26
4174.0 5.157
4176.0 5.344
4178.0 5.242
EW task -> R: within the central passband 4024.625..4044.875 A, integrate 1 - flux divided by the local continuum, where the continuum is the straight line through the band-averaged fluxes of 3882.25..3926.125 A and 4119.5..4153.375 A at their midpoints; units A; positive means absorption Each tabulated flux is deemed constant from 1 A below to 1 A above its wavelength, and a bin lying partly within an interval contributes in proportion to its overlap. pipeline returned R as 2.4 A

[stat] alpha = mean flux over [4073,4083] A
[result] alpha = 5.47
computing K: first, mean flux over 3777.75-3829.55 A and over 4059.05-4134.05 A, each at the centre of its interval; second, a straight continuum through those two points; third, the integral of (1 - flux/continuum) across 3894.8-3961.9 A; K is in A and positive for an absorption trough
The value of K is 7.6 A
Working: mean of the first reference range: 4.85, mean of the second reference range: 5.76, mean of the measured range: 4.65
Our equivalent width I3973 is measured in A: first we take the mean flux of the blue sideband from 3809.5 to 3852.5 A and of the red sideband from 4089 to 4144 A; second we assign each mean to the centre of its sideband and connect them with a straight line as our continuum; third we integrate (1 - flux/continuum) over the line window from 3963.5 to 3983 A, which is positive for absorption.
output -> 3.0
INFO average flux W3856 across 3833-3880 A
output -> 4.87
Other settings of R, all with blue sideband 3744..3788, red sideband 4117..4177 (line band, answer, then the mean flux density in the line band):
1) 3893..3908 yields 1.8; 4.67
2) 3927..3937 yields 1.3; 4.68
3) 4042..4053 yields 1.1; 5.1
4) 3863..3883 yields 1.6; 4.84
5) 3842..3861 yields 1.2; 4.87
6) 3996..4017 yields 2.9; 4.78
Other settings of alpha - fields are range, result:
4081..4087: 5.29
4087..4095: 5.51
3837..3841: 4.86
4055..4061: 5.14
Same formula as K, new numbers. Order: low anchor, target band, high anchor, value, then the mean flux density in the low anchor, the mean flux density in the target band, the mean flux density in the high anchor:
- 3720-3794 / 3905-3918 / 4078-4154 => 2.0 A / 5.04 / 4.61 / 5.99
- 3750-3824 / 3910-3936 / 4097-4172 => 3.3 A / 4.92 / 4.65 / 5.99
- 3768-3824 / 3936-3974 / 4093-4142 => 6.3 A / 4.9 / 4.62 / 6.2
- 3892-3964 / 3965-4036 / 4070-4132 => 5.6 A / 4.65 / 4.76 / 5.9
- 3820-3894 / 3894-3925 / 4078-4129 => 2.4 A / 4.82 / 4.66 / 5.94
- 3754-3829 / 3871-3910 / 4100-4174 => 3.6 A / 4.9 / 4.73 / 5.97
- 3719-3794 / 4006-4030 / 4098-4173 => 3.8 A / 5.04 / 4.8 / 5.98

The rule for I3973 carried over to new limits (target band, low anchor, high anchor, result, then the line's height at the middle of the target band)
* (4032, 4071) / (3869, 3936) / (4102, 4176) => 3.51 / 5.49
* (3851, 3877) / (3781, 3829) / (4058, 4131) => 0.89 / 5.02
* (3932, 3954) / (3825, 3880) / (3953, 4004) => 0.49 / 4.73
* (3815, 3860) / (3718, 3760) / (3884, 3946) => -0.01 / 4.84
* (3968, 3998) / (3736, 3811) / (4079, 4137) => 4.89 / 5.62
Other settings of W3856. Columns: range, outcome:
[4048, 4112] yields 5.44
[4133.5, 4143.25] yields 6.21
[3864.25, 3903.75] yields 4.75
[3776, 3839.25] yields 4.86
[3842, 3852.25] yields 4.9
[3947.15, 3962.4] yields 4.64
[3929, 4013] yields 4.69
